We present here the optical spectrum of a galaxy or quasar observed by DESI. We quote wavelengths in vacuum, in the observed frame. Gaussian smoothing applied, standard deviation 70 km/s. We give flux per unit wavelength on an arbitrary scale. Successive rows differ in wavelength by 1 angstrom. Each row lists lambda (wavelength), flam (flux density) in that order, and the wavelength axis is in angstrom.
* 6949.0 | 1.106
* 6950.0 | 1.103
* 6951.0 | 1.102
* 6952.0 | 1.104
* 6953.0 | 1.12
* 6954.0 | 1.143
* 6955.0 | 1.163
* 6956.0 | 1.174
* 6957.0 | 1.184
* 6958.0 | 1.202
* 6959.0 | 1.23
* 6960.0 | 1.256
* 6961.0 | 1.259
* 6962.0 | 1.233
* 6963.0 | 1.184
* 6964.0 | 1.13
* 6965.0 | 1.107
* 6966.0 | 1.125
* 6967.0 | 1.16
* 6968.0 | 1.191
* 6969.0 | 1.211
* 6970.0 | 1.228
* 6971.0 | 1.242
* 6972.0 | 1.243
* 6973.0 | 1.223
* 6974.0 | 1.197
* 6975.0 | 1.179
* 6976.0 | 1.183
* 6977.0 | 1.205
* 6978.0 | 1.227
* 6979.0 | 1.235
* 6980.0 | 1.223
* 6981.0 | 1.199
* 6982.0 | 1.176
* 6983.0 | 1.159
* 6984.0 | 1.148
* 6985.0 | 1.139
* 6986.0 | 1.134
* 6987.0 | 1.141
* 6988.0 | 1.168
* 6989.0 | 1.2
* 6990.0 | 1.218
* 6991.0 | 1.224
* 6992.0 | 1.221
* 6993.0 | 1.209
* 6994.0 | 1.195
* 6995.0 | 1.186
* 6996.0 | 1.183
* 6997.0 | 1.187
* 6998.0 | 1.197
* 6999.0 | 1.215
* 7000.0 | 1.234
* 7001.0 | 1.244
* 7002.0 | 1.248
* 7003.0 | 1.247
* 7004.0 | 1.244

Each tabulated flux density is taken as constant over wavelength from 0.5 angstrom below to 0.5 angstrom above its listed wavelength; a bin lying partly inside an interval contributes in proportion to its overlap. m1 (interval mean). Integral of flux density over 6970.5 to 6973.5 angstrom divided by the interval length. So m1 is 1.24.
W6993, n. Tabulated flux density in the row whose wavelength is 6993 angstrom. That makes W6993 1.209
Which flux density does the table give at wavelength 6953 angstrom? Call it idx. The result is 1.12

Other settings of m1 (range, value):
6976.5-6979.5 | 1.22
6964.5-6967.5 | 1.13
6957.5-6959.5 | 1.22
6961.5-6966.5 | 1.16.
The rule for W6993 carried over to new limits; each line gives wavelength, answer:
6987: 1.141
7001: 1.244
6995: 1.186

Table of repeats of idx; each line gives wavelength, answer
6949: 1.106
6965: 1.107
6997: 1.187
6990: 1.218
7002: 1.248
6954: 1.143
